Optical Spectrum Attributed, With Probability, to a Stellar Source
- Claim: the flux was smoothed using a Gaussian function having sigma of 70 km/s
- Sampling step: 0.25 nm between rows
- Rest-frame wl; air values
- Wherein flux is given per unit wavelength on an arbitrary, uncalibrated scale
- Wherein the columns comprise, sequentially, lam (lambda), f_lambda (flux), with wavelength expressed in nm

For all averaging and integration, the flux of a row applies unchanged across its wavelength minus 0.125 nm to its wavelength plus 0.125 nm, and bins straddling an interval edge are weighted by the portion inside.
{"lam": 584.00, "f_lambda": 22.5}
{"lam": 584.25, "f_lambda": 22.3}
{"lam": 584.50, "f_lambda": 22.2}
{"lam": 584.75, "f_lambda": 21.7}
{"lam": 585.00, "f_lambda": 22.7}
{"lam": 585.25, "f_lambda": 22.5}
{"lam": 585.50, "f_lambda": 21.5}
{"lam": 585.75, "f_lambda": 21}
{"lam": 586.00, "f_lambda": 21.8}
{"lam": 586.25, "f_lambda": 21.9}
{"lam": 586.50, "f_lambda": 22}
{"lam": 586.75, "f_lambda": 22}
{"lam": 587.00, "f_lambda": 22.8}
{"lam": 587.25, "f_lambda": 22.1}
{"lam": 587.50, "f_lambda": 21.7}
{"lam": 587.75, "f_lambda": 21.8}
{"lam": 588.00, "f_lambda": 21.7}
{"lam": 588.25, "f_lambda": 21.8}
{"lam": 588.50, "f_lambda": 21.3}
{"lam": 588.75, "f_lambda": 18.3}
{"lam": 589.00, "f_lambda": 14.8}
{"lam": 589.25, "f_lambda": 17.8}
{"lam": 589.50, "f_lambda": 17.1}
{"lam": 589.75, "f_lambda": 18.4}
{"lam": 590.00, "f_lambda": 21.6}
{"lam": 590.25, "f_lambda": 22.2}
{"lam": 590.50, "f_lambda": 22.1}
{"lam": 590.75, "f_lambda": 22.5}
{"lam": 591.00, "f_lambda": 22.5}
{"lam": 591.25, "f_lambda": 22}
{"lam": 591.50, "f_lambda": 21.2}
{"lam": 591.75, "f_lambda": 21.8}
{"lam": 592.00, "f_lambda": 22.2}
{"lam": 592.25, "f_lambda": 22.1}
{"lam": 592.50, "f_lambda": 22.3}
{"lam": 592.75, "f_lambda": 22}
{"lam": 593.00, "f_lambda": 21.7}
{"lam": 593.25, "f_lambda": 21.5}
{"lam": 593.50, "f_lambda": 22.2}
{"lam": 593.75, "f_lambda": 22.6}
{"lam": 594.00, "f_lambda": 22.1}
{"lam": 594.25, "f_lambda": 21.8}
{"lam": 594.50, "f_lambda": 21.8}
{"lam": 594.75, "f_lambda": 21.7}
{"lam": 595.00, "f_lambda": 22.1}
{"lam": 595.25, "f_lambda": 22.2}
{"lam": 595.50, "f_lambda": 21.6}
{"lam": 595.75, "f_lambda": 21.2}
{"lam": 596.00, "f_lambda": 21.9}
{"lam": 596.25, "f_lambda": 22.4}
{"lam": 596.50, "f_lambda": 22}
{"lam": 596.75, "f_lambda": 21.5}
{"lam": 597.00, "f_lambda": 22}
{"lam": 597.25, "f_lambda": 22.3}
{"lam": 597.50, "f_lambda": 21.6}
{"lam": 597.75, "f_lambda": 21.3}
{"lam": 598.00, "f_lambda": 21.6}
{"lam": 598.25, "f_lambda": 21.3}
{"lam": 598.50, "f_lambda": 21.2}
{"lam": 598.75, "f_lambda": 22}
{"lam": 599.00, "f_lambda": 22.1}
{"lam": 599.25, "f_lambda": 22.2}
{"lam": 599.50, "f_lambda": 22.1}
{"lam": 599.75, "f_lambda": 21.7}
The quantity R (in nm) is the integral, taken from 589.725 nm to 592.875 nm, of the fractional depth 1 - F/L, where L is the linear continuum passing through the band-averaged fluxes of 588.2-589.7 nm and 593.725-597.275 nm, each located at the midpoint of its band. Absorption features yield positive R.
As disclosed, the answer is -0.36 nm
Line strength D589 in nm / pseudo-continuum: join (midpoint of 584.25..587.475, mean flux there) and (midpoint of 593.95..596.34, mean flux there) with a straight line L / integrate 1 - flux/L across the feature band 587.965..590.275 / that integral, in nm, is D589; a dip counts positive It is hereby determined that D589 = 0.28 nm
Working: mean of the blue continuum 22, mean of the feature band 19.3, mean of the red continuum 21.9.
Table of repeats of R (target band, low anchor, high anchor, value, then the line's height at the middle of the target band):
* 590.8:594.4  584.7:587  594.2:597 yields -0.02 nm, 21.9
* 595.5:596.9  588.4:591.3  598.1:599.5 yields -0.03 nm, 21.3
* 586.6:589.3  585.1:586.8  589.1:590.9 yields 0.05 nm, 21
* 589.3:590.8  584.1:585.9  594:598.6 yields 0.10 nm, 21.9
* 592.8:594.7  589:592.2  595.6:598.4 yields -0.06 nm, 21.2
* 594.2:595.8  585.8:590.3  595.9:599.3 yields -0.02 nm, 21.5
